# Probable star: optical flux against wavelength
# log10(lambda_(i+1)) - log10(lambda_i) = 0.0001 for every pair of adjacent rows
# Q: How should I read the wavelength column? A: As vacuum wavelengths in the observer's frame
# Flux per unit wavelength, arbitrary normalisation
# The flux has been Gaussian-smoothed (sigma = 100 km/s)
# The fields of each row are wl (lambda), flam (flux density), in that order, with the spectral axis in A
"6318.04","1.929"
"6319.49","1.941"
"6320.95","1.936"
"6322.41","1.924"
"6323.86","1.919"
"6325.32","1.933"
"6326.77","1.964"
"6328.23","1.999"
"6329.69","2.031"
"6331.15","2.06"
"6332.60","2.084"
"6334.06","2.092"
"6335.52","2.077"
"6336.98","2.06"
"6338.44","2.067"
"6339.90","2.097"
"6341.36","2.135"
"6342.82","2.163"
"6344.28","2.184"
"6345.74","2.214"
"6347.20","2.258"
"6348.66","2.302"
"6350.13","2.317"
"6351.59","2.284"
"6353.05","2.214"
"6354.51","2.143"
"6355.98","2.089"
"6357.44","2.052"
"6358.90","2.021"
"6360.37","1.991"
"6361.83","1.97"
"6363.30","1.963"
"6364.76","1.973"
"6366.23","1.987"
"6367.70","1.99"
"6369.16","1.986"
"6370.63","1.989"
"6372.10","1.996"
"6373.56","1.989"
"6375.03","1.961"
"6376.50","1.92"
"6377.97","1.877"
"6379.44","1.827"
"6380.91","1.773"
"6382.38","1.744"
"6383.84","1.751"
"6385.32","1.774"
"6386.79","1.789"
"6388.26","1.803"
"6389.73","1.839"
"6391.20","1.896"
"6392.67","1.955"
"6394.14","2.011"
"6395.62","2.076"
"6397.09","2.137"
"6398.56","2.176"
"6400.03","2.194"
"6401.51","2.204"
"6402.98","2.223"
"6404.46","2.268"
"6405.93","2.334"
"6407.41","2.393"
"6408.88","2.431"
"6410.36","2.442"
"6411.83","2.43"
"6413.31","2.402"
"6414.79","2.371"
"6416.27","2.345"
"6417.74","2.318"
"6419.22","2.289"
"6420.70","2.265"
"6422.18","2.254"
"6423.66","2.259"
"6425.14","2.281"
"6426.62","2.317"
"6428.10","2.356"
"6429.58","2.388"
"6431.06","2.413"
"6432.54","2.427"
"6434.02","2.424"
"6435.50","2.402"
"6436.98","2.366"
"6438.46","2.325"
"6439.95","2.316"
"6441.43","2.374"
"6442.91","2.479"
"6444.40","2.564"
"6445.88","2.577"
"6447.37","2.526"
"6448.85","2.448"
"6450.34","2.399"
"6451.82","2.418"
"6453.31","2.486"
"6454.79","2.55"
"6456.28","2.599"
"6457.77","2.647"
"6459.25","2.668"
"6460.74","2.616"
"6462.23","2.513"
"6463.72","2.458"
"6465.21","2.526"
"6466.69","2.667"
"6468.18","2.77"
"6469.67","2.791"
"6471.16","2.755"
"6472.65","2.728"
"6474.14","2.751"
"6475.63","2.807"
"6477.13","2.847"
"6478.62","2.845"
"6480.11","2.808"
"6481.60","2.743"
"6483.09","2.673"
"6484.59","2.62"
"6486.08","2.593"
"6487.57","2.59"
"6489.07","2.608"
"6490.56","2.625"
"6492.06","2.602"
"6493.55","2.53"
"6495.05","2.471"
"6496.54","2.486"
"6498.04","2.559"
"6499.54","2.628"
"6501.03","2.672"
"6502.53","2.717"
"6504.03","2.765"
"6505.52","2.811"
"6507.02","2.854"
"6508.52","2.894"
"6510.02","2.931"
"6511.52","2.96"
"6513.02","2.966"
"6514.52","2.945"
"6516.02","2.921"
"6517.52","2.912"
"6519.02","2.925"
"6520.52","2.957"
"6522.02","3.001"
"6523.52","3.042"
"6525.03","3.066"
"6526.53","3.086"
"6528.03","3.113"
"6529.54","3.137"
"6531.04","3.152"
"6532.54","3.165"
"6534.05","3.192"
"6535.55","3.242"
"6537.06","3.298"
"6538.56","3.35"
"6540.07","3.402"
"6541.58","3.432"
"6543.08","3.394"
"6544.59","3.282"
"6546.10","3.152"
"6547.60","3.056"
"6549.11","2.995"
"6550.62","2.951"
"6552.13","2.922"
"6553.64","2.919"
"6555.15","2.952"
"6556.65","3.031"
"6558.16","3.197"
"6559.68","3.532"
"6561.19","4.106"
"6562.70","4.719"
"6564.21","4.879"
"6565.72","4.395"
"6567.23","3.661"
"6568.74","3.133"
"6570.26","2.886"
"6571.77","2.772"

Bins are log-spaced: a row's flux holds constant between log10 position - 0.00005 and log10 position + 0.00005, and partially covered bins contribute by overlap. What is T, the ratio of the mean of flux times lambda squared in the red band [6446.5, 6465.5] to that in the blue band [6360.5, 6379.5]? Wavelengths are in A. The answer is 1.3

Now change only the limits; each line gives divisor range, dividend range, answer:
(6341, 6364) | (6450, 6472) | 1.25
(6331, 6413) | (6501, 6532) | 1.49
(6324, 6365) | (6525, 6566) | 1.70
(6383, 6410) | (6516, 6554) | 1.57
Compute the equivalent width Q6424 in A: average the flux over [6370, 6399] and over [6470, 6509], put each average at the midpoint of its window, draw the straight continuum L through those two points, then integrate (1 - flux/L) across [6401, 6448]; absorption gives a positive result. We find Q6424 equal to -3.5 A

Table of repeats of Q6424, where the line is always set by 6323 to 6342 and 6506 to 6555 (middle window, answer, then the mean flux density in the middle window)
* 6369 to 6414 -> 5.7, 2.05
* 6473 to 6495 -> 1.2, 2.68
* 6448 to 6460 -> 0.7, 2.53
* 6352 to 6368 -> 1.0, 2.04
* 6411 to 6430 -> 1.3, 2.33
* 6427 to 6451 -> 1.6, 2.42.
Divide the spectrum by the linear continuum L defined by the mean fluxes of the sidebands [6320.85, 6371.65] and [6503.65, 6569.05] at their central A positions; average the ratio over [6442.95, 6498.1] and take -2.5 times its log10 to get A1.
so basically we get 0.083 mag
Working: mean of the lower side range 2.07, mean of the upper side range 3.23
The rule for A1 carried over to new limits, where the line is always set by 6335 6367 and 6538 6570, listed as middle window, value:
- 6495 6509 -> 0.154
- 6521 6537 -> 0.053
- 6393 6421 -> 0.095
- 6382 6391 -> 0.293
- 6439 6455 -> 0.117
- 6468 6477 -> 0.053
